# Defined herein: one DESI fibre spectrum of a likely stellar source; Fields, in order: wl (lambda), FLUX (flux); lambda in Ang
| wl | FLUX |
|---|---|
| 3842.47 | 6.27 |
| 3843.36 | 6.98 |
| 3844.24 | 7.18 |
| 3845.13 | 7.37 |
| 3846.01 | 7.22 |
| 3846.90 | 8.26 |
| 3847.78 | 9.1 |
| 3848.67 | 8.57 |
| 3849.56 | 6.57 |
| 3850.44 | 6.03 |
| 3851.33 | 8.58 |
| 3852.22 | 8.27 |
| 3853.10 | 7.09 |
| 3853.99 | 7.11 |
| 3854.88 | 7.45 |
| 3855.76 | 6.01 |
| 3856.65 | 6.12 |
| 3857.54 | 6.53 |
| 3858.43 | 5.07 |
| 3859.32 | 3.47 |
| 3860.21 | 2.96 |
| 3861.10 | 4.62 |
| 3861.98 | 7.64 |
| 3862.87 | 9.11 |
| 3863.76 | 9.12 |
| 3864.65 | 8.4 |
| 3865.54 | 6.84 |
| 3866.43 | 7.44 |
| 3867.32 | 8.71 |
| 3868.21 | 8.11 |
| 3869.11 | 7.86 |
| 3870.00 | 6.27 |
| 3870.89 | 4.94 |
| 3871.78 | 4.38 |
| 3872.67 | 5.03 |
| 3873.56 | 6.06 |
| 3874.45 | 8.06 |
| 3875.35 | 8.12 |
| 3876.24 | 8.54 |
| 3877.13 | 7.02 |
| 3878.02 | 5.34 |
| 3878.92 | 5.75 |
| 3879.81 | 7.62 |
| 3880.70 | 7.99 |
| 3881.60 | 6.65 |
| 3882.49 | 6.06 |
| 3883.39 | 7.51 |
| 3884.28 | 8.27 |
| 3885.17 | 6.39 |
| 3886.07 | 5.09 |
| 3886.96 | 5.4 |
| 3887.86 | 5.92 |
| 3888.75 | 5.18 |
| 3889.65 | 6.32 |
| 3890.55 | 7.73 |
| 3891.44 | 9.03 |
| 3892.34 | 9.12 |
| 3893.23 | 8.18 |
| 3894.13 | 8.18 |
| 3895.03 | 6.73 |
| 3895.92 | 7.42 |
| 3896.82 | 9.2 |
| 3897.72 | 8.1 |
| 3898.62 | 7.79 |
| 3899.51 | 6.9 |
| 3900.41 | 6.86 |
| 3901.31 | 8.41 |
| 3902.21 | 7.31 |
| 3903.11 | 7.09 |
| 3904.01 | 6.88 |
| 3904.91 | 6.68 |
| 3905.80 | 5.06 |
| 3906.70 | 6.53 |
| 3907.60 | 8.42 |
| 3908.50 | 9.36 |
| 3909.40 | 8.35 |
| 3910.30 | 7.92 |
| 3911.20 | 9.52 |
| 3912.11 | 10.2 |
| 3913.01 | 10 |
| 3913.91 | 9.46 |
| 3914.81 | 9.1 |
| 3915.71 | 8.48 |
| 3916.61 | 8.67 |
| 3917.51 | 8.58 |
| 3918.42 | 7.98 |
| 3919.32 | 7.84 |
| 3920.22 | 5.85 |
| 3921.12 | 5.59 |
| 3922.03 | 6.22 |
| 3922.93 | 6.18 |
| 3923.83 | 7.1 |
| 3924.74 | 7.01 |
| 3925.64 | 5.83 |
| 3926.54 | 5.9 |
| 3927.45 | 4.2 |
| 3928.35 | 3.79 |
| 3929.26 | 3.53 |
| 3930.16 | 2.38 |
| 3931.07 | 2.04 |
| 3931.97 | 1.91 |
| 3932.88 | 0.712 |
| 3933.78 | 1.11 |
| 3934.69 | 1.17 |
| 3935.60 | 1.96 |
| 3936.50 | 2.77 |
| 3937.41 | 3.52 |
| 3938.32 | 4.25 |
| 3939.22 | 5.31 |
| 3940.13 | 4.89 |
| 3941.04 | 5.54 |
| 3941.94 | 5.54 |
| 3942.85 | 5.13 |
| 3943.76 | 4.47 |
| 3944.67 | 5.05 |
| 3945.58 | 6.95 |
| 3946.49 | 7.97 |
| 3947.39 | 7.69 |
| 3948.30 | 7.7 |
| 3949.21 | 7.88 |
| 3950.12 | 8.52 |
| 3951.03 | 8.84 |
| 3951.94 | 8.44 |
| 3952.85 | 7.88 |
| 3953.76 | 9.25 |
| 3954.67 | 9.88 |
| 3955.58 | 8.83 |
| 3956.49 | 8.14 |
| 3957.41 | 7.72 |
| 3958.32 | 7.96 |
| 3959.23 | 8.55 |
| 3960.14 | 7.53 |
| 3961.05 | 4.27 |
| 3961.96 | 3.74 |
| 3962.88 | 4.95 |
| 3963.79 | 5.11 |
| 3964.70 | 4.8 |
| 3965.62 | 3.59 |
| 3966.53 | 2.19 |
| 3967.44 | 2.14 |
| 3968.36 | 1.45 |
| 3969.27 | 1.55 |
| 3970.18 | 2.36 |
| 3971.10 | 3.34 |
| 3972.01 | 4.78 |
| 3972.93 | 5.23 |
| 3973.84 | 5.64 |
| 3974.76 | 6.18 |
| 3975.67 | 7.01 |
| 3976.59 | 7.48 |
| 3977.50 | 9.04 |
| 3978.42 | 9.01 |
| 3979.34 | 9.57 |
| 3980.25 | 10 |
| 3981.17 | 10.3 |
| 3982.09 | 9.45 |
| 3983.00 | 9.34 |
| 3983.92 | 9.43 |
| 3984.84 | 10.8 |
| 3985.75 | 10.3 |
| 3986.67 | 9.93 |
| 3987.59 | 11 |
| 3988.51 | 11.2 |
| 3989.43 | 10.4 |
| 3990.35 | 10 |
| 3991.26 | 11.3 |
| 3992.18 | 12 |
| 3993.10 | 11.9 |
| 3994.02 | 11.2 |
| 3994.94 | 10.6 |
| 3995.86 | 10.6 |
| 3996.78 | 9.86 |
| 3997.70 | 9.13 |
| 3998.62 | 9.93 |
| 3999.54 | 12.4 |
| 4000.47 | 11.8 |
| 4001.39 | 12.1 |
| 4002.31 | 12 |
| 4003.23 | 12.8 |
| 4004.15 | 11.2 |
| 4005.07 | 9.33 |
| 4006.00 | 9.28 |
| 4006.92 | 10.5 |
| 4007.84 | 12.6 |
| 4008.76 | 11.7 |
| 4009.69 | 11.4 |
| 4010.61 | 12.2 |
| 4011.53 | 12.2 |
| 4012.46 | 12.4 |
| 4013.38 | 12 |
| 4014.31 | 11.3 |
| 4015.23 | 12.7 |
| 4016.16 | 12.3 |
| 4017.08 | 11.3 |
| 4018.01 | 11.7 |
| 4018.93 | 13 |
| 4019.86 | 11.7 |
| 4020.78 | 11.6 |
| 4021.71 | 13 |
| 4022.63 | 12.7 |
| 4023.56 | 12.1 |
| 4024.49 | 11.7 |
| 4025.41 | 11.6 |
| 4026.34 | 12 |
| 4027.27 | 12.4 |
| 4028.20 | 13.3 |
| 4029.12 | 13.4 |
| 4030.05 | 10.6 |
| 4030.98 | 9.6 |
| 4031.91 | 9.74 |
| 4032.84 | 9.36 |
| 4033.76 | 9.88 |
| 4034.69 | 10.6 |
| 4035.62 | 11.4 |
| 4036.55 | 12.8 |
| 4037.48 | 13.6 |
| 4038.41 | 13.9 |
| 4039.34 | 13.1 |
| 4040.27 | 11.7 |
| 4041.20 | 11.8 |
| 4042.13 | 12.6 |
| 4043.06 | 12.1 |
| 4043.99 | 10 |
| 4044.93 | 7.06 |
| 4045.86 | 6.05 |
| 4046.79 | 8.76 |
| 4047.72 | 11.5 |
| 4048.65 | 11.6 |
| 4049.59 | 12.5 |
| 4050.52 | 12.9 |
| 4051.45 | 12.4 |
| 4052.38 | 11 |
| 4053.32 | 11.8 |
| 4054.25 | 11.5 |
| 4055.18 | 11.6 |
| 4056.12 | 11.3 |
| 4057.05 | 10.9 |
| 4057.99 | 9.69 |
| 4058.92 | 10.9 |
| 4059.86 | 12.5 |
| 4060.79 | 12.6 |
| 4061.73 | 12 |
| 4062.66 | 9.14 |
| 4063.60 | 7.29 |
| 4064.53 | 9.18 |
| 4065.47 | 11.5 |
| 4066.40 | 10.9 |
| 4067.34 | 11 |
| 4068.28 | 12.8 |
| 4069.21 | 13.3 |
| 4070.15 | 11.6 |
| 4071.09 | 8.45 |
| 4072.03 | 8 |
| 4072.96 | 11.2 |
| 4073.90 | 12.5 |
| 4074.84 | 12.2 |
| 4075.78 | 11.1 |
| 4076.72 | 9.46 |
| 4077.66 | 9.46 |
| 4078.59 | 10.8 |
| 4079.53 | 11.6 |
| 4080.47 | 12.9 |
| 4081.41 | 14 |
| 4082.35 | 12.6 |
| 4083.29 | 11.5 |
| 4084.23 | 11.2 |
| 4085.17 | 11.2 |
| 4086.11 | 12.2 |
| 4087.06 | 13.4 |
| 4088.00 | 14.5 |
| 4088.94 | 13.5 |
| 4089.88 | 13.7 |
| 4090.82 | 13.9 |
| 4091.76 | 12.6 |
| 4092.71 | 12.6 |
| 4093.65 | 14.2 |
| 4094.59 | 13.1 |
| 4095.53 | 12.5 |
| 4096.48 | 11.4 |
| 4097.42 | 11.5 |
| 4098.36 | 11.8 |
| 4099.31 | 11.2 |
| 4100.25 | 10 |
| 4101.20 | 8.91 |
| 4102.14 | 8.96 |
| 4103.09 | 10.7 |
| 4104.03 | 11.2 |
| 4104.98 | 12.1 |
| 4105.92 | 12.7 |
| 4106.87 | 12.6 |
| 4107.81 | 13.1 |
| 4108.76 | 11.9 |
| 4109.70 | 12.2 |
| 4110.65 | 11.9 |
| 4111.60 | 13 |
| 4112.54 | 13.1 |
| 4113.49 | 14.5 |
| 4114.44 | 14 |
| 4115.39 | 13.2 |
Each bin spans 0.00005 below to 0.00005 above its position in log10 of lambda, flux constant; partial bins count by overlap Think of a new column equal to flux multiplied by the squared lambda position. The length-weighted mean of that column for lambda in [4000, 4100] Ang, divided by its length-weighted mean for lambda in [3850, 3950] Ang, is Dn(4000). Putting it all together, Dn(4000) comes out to 1.92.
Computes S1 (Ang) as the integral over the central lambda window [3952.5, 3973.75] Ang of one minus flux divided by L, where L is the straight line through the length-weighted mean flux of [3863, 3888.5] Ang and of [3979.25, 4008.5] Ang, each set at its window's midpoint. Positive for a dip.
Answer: 9.3 Ang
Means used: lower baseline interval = 6.9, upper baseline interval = 10.7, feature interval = 5.43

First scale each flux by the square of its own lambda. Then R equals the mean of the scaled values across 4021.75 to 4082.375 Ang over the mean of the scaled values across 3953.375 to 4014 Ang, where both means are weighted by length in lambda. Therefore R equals 1.3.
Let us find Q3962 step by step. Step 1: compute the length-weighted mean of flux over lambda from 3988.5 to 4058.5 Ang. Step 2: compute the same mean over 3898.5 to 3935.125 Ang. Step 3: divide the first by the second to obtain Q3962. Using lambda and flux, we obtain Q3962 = 1.8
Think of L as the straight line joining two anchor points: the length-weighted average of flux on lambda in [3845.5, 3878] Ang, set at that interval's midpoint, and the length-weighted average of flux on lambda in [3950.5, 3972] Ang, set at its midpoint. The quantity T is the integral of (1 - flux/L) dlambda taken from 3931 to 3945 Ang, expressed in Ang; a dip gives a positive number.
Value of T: 5.9 Ang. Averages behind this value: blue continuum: 6.94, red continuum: 5.75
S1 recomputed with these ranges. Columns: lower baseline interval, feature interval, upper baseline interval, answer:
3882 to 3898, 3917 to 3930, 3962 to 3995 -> 2.29 Ang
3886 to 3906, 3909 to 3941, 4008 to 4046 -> 9.45 Ang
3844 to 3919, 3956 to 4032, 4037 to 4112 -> 3.12 Ang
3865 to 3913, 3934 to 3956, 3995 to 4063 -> 6.91 Ang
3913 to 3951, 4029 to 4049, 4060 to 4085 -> -2.31 Ang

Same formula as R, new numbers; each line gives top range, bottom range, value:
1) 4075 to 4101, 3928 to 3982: 2.31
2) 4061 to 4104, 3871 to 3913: 1.74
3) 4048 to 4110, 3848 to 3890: 1.92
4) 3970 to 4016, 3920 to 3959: 1.82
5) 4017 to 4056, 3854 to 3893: 1.85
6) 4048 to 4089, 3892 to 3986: 1.86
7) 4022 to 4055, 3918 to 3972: 2.25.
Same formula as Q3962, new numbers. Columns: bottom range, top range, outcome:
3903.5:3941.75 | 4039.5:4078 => 1.85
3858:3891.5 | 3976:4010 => 1.58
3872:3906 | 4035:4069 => 1.58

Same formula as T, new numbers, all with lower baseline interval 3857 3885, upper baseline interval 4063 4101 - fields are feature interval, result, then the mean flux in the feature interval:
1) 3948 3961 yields 0.7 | 8.24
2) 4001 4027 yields -4.4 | 11.8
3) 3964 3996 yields 5.3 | 7.82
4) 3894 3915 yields -1.2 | 7.96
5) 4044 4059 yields 0.4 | 10.7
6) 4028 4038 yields -0.7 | 11.3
